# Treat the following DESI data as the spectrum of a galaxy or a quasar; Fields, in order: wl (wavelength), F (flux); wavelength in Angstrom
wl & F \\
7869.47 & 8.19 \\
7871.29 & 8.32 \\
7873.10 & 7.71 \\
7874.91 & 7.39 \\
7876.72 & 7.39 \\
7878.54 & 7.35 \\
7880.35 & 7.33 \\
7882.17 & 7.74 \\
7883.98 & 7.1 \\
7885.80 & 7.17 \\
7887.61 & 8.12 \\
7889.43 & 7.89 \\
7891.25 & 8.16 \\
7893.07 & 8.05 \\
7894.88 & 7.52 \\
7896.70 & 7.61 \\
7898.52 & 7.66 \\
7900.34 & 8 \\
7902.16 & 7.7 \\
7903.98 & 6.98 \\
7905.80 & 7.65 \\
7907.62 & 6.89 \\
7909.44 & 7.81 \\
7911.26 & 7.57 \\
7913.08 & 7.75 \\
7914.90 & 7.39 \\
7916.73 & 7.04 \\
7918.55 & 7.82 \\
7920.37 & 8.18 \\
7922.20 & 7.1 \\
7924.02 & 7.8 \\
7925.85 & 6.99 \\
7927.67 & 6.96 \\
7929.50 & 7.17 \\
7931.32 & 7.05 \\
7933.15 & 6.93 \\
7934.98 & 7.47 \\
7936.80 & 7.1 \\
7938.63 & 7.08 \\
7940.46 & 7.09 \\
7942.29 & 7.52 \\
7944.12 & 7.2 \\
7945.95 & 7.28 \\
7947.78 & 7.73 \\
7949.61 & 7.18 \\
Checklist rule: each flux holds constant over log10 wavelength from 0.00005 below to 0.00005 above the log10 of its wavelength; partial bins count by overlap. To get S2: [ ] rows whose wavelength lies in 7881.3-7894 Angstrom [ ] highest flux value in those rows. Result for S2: 8.16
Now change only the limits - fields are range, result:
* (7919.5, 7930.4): 8.18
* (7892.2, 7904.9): 8.05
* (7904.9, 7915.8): 7.81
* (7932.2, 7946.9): 7.52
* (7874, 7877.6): 7.39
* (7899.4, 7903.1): 8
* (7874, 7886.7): 7.74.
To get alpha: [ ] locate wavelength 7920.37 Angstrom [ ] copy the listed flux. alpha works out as 8.18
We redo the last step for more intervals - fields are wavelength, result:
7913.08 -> 7.75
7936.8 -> 7.1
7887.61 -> 8.12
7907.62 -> 6.89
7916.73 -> 7.04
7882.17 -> 7.74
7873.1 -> 7.71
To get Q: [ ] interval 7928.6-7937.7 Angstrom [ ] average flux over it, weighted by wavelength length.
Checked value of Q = 7.15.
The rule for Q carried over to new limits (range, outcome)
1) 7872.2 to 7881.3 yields 7.43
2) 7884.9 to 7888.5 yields 7.66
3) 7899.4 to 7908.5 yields 7.45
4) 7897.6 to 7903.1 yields 7.78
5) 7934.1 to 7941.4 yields 7.19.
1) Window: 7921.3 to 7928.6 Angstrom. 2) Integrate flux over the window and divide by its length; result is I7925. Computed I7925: 7.21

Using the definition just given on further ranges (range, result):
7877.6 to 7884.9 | 7.37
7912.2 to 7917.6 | 7.39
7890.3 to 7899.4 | 7.8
